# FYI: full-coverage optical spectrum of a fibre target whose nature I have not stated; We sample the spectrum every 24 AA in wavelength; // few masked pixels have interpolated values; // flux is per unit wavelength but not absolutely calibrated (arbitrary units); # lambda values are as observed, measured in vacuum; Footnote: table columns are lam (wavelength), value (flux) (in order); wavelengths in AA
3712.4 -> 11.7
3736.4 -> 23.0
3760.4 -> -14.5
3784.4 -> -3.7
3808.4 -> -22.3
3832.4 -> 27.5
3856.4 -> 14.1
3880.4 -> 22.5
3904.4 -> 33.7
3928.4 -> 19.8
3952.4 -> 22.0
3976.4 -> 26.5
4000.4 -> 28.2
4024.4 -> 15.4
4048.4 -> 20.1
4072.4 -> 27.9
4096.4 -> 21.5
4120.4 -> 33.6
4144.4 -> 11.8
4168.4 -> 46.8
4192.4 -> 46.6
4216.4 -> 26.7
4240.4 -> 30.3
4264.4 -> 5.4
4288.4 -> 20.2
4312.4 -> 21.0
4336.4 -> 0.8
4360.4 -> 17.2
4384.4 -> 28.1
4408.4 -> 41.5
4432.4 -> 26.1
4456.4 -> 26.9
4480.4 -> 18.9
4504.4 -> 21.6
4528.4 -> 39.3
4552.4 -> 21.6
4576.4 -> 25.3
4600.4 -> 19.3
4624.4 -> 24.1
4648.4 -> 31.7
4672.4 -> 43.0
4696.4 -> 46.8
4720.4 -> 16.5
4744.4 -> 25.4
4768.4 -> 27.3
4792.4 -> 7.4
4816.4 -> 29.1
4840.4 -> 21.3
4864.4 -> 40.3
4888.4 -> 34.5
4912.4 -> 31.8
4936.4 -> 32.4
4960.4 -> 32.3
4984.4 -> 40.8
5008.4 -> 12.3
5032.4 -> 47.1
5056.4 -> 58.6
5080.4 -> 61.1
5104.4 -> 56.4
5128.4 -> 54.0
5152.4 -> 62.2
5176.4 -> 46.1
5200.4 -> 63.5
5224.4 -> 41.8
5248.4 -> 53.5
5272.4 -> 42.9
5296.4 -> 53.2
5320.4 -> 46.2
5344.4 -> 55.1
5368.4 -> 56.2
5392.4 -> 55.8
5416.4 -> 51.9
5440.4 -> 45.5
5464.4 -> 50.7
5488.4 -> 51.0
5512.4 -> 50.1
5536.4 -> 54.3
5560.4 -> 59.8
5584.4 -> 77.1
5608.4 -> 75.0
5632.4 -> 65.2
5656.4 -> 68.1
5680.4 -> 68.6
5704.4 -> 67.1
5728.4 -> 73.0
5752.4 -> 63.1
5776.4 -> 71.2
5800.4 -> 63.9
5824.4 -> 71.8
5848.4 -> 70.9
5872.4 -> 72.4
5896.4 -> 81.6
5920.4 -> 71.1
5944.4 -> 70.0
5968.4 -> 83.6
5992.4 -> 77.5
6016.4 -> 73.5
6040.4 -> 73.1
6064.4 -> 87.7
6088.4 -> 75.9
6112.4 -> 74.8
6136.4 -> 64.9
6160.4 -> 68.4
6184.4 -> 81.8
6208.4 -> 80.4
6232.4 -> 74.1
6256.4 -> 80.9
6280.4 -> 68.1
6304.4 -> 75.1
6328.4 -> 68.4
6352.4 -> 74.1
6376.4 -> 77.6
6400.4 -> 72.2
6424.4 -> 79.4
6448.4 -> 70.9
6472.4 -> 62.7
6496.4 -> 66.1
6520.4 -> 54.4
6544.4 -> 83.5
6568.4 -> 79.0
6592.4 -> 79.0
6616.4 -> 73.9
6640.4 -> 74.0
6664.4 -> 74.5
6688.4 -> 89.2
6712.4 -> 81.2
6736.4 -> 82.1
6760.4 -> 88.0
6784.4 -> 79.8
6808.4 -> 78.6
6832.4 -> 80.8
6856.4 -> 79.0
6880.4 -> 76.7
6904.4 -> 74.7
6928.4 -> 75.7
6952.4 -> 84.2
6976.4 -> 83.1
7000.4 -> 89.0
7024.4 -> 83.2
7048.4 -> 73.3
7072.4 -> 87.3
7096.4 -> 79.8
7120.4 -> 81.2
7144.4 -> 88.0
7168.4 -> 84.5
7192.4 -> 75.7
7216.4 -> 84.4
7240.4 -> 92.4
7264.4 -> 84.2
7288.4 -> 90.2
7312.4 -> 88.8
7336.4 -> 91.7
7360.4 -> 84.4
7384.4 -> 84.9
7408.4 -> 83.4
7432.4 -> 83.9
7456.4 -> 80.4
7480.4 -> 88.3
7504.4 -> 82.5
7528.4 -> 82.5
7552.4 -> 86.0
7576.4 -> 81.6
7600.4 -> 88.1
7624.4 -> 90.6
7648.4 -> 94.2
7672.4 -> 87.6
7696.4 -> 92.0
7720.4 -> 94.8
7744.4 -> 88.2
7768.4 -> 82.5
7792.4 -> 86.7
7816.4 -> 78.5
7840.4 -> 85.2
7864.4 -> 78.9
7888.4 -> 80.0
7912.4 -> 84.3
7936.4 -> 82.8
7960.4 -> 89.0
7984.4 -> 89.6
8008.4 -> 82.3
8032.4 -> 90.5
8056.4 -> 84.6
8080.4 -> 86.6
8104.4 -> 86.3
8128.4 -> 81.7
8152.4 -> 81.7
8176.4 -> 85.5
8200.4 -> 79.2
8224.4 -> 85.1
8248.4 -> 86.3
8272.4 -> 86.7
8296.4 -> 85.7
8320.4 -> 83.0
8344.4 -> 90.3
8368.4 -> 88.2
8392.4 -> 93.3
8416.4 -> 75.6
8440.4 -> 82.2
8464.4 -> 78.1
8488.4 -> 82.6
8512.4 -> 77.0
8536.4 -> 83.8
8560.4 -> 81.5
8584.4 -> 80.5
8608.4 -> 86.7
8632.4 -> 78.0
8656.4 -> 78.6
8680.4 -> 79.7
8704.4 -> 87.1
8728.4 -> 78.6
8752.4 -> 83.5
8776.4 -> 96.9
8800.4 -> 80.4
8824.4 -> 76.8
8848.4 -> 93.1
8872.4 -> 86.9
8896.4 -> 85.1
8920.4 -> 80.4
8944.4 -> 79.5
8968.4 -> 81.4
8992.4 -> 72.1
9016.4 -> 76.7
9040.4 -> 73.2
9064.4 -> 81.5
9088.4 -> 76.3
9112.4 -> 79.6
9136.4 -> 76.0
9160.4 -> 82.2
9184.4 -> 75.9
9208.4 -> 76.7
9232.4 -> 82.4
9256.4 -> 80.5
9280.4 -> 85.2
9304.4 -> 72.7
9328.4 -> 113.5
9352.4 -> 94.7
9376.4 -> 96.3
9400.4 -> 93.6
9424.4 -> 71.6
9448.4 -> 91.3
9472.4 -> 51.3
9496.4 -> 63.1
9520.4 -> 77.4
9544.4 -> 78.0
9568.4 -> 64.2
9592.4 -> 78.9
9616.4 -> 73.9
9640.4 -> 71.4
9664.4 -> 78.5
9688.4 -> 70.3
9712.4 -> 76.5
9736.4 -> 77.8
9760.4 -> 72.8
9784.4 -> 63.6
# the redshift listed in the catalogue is 0.26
